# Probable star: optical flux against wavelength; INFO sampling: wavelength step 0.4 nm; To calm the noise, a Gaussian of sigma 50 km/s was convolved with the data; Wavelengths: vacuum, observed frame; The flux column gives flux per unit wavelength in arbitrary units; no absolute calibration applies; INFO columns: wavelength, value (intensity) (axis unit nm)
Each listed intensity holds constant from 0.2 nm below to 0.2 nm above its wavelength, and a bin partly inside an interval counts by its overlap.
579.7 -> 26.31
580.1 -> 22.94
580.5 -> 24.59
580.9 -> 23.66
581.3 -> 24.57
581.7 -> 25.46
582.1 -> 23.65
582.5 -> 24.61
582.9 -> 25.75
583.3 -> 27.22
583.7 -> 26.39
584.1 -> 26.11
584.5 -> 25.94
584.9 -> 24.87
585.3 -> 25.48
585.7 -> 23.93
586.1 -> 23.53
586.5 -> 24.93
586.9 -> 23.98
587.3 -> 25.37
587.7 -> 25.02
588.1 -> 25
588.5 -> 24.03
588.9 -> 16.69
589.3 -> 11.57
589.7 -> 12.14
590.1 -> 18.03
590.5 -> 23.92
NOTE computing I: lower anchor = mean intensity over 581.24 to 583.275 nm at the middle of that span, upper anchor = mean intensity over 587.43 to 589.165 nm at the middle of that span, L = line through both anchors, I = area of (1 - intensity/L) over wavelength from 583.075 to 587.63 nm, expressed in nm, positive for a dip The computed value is -0.30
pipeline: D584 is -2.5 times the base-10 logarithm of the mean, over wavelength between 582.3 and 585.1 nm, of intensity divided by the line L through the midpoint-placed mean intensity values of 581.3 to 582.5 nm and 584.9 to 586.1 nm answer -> -0.056 mag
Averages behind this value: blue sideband 24.6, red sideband 24.5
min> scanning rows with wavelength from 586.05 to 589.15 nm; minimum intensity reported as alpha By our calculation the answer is 16.69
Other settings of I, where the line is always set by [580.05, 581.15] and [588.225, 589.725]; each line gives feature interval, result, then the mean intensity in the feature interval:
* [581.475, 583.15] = -0.185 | 24.9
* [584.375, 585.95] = -0.377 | 25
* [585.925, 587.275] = -0.383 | 24.3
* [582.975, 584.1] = -0.267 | 26.6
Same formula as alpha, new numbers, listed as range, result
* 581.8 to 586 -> 23.65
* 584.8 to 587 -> 23.53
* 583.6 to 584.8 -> 25.94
